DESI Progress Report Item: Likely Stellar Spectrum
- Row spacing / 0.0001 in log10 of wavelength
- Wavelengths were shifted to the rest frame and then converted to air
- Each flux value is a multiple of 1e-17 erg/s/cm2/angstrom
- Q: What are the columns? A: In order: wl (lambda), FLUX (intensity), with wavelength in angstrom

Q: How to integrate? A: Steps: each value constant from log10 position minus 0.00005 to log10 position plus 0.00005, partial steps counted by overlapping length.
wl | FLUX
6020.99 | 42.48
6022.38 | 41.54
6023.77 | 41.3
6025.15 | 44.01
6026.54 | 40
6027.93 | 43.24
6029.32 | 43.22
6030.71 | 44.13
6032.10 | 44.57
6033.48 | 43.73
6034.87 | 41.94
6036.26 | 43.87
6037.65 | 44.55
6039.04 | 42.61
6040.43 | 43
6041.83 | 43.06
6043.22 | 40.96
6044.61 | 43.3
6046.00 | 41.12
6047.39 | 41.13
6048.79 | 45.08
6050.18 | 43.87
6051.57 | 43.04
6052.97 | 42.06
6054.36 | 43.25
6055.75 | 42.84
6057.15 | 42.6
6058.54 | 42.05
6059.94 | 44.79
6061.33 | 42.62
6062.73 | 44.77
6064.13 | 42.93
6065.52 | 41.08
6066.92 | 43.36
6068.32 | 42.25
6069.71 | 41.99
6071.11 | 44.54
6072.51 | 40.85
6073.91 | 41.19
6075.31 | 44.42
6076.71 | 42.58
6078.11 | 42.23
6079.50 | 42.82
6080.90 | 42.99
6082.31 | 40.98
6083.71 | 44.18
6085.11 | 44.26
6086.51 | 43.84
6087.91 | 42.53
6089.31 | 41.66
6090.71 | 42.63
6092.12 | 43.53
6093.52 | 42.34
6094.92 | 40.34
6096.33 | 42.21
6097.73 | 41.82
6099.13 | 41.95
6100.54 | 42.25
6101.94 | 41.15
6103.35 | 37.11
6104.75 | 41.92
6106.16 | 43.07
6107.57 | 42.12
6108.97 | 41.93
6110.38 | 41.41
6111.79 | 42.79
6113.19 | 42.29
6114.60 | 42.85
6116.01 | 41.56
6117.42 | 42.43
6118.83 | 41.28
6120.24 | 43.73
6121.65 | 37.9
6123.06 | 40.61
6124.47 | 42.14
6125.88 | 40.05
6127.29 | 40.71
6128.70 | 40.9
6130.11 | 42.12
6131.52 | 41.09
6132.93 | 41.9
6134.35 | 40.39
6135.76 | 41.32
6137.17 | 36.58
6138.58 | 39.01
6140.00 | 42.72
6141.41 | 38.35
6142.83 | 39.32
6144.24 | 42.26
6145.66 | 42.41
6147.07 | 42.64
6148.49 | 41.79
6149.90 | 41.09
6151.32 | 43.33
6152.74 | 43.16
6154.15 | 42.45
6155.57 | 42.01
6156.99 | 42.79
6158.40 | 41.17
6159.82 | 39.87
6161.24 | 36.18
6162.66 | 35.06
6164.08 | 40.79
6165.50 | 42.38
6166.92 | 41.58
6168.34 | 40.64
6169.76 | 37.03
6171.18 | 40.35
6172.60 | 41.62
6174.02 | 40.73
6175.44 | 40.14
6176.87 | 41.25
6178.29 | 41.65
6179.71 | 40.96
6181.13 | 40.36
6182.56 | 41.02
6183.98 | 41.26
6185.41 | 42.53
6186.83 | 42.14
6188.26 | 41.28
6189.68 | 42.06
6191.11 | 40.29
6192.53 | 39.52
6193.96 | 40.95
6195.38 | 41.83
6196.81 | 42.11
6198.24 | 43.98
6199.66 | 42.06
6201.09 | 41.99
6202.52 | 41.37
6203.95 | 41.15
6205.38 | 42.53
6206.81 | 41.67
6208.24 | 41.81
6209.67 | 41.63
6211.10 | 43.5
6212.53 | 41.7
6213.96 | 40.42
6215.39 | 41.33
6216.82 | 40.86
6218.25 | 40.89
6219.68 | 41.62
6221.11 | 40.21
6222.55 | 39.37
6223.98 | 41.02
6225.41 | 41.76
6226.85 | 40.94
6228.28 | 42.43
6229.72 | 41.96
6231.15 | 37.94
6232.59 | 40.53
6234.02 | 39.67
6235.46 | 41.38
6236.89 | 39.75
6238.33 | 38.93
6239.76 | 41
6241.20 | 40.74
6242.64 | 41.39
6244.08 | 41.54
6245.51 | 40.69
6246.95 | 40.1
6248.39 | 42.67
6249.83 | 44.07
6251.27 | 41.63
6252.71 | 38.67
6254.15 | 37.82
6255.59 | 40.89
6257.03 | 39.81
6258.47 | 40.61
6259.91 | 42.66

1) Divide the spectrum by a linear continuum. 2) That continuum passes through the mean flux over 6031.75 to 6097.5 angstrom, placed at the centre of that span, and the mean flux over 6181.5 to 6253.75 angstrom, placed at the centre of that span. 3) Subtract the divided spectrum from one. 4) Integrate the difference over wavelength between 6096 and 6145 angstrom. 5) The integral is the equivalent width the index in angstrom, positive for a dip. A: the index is 1.2 angstrom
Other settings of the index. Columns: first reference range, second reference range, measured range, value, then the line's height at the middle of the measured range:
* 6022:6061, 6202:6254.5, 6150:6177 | 0.7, 41.7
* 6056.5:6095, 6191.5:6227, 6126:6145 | 0.8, 42.2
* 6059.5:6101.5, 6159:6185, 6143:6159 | -0.6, 40.7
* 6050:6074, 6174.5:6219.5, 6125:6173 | 1.4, 42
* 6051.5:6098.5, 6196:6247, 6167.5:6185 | 0.4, 41.6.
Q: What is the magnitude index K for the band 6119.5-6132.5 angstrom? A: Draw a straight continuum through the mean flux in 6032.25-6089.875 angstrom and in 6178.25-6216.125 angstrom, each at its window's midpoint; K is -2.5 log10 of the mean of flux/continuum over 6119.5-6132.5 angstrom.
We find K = 0.031 mag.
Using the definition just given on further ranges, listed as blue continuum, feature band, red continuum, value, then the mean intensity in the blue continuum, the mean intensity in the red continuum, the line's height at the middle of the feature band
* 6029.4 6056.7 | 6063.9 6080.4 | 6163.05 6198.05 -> 0.00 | 43.1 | 41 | 42.6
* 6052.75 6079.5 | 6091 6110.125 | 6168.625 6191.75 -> 0.01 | 42.8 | 40.9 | 42.2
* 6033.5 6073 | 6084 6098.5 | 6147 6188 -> -0.01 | 42.9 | 40.9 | 42.2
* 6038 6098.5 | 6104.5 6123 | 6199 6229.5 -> 0.01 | 42.7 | 41.4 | 42.3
